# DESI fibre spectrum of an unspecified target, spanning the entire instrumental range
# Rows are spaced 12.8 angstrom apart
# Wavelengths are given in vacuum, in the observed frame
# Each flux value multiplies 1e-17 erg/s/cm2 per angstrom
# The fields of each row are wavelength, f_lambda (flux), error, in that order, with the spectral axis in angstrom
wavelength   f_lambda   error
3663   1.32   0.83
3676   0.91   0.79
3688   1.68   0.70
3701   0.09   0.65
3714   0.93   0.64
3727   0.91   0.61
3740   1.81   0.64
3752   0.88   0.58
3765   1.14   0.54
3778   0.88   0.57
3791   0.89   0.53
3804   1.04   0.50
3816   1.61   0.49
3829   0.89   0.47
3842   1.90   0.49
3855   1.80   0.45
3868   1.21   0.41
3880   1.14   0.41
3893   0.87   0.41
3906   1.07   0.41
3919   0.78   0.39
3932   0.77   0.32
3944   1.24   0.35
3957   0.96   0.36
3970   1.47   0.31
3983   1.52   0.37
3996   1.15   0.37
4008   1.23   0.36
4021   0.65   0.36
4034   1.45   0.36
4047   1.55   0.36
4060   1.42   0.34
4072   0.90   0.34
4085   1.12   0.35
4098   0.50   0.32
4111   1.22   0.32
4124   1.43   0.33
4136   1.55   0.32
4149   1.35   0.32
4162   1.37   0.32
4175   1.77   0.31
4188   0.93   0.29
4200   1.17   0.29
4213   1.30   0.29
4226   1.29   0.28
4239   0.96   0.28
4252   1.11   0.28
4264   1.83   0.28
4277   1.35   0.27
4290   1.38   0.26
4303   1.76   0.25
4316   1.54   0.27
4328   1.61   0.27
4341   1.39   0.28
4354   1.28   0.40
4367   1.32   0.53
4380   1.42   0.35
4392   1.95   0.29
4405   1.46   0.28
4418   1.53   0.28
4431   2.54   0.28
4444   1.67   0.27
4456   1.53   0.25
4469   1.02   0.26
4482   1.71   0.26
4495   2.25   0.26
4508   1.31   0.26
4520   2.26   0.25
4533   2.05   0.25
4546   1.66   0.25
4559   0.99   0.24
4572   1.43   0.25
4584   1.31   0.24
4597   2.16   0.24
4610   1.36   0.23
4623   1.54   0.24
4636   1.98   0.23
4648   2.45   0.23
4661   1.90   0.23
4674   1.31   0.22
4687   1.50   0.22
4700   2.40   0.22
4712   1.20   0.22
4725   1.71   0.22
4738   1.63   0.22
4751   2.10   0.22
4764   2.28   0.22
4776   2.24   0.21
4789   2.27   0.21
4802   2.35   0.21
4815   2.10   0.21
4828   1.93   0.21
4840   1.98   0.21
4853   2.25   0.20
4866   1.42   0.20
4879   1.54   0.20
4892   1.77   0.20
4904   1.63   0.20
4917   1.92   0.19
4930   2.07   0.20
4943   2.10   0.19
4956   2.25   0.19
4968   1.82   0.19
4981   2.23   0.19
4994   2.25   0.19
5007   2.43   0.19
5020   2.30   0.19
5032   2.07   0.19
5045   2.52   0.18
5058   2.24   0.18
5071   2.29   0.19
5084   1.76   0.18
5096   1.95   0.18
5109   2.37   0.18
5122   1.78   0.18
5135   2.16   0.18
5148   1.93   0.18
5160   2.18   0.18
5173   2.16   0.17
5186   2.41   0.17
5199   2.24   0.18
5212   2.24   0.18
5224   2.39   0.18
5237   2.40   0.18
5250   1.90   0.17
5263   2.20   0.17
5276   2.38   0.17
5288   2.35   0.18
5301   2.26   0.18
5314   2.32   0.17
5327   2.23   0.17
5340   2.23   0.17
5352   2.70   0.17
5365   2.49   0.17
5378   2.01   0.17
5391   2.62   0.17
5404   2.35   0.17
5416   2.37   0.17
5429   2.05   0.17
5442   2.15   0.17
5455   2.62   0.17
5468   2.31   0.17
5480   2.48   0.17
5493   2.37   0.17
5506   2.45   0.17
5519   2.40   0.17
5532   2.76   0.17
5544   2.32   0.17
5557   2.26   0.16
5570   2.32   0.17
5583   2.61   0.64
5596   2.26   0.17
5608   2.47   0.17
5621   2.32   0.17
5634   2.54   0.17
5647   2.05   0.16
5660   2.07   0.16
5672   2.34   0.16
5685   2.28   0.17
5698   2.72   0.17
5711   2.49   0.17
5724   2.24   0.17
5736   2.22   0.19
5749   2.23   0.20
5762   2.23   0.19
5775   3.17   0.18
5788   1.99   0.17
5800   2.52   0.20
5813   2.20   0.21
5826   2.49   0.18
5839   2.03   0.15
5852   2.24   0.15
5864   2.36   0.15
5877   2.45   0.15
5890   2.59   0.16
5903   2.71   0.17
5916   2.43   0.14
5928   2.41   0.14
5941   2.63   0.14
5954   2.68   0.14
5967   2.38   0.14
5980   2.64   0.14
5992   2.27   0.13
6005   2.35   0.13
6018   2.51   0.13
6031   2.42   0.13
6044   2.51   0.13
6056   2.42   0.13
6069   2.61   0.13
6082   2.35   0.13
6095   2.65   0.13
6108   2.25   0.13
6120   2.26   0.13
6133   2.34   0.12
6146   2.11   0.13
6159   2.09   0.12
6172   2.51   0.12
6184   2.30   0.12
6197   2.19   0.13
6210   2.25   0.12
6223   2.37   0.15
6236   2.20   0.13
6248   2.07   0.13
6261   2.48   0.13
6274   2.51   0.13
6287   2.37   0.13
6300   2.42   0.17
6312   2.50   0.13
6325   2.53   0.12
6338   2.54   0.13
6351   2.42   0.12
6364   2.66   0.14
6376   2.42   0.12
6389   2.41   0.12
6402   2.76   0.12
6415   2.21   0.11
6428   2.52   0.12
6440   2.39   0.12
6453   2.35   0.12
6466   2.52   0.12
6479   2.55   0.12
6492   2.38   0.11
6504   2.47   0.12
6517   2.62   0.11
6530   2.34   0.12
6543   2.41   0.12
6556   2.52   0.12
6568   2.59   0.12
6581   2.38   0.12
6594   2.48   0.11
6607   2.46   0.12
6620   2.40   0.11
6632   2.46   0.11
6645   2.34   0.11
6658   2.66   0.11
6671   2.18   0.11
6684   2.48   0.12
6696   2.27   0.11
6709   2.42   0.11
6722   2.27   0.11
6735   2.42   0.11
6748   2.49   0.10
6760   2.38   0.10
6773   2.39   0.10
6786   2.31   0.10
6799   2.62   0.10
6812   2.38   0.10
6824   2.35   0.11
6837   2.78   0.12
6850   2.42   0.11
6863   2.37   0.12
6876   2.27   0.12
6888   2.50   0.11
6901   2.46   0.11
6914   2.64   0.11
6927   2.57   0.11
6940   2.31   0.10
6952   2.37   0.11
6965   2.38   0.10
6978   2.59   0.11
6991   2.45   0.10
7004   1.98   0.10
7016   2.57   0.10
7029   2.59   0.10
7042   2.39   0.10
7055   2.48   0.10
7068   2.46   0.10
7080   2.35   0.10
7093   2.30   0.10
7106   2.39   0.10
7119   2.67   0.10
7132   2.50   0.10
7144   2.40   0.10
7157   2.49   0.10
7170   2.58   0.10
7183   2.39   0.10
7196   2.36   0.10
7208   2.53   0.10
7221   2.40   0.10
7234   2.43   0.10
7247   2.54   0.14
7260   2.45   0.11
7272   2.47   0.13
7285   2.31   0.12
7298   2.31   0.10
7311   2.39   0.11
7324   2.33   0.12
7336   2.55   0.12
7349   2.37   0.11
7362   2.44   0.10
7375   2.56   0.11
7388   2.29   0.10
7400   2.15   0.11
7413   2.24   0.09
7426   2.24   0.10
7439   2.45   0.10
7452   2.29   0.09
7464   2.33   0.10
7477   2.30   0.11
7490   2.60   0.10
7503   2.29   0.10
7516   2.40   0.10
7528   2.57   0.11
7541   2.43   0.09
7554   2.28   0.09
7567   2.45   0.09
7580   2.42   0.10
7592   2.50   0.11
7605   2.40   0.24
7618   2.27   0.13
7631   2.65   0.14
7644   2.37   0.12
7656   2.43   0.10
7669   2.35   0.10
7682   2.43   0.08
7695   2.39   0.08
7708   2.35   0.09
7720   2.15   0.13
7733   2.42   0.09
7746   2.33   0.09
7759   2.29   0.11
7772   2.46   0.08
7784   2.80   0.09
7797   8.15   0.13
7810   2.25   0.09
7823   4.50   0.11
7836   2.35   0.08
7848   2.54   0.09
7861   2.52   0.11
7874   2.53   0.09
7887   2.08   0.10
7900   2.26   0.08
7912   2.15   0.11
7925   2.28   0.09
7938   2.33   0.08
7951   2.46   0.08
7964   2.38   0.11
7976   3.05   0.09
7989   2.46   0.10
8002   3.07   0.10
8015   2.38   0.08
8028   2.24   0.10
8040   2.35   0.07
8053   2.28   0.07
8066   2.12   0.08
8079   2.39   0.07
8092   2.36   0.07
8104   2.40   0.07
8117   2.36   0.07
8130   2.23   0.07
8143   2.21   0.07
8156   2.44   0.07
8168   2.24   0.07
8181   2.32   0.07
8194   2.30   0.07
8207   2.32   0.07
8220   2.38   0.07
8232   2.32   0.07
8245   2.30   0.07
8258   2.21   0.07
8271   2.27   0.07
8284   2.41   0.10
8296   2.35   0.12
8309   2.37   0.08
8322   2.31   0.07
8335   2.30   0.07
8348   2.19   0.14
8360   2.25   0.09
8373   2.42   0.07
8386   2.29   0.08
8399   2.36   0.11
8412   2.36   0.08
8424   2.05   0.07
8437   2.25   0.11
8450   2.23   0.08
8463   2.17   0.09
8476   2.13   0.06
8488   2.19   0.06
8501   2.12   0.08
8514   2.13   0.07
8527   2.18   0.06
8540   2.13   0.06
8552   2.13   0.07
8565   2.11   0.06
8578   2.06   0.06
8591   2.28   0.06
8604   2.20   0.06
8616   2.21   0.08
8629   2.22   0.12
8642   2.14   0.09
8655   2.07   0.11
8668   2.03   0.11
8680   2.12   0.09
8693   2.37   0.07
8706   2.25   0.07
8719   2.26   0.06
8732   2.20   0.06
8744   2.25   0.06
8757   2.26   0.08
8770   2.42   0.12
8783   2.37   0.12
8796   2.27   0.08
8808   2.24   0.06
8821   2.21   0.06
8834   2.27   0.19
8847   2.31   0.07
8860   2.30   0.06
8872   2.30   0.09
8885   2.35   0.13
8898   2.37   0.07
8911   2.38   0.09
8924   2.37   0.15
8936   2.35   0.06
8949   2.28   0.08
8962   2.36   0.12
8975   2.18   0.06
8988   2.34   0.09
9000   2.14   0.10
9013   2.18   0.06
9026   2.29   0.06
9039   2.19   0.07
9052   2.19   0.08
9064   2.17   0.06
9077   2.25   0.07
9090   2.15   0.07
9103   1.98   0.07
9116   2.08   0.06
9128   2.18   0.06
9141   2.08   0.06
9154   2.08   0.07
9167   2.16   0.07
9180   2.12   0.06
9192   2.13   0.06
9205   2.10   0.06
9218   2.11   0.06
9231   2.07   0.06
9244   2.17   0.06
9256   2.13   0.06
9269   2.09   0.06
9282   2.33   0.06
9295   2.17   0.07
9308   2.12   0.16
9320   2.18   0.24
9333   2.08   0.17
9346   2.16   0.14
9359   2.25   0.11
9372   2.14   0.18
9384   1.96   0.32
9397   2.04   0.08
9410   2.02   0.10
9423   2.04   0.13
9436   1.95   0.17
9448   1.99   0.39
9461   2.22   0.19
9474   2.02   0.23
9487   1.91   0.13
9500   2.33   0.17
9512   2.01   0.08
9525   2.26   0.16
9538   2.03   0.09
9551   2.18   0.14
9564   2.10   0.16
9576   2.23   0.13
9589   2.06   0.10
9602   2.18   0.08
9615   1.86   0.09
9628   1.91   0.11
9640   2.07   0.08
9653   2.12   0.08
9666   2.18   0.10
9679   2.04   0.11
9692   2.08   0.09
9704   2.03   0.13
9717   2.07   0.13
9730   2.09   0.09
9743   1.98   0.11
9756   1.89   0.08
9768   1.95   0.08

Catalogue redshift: 0.19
